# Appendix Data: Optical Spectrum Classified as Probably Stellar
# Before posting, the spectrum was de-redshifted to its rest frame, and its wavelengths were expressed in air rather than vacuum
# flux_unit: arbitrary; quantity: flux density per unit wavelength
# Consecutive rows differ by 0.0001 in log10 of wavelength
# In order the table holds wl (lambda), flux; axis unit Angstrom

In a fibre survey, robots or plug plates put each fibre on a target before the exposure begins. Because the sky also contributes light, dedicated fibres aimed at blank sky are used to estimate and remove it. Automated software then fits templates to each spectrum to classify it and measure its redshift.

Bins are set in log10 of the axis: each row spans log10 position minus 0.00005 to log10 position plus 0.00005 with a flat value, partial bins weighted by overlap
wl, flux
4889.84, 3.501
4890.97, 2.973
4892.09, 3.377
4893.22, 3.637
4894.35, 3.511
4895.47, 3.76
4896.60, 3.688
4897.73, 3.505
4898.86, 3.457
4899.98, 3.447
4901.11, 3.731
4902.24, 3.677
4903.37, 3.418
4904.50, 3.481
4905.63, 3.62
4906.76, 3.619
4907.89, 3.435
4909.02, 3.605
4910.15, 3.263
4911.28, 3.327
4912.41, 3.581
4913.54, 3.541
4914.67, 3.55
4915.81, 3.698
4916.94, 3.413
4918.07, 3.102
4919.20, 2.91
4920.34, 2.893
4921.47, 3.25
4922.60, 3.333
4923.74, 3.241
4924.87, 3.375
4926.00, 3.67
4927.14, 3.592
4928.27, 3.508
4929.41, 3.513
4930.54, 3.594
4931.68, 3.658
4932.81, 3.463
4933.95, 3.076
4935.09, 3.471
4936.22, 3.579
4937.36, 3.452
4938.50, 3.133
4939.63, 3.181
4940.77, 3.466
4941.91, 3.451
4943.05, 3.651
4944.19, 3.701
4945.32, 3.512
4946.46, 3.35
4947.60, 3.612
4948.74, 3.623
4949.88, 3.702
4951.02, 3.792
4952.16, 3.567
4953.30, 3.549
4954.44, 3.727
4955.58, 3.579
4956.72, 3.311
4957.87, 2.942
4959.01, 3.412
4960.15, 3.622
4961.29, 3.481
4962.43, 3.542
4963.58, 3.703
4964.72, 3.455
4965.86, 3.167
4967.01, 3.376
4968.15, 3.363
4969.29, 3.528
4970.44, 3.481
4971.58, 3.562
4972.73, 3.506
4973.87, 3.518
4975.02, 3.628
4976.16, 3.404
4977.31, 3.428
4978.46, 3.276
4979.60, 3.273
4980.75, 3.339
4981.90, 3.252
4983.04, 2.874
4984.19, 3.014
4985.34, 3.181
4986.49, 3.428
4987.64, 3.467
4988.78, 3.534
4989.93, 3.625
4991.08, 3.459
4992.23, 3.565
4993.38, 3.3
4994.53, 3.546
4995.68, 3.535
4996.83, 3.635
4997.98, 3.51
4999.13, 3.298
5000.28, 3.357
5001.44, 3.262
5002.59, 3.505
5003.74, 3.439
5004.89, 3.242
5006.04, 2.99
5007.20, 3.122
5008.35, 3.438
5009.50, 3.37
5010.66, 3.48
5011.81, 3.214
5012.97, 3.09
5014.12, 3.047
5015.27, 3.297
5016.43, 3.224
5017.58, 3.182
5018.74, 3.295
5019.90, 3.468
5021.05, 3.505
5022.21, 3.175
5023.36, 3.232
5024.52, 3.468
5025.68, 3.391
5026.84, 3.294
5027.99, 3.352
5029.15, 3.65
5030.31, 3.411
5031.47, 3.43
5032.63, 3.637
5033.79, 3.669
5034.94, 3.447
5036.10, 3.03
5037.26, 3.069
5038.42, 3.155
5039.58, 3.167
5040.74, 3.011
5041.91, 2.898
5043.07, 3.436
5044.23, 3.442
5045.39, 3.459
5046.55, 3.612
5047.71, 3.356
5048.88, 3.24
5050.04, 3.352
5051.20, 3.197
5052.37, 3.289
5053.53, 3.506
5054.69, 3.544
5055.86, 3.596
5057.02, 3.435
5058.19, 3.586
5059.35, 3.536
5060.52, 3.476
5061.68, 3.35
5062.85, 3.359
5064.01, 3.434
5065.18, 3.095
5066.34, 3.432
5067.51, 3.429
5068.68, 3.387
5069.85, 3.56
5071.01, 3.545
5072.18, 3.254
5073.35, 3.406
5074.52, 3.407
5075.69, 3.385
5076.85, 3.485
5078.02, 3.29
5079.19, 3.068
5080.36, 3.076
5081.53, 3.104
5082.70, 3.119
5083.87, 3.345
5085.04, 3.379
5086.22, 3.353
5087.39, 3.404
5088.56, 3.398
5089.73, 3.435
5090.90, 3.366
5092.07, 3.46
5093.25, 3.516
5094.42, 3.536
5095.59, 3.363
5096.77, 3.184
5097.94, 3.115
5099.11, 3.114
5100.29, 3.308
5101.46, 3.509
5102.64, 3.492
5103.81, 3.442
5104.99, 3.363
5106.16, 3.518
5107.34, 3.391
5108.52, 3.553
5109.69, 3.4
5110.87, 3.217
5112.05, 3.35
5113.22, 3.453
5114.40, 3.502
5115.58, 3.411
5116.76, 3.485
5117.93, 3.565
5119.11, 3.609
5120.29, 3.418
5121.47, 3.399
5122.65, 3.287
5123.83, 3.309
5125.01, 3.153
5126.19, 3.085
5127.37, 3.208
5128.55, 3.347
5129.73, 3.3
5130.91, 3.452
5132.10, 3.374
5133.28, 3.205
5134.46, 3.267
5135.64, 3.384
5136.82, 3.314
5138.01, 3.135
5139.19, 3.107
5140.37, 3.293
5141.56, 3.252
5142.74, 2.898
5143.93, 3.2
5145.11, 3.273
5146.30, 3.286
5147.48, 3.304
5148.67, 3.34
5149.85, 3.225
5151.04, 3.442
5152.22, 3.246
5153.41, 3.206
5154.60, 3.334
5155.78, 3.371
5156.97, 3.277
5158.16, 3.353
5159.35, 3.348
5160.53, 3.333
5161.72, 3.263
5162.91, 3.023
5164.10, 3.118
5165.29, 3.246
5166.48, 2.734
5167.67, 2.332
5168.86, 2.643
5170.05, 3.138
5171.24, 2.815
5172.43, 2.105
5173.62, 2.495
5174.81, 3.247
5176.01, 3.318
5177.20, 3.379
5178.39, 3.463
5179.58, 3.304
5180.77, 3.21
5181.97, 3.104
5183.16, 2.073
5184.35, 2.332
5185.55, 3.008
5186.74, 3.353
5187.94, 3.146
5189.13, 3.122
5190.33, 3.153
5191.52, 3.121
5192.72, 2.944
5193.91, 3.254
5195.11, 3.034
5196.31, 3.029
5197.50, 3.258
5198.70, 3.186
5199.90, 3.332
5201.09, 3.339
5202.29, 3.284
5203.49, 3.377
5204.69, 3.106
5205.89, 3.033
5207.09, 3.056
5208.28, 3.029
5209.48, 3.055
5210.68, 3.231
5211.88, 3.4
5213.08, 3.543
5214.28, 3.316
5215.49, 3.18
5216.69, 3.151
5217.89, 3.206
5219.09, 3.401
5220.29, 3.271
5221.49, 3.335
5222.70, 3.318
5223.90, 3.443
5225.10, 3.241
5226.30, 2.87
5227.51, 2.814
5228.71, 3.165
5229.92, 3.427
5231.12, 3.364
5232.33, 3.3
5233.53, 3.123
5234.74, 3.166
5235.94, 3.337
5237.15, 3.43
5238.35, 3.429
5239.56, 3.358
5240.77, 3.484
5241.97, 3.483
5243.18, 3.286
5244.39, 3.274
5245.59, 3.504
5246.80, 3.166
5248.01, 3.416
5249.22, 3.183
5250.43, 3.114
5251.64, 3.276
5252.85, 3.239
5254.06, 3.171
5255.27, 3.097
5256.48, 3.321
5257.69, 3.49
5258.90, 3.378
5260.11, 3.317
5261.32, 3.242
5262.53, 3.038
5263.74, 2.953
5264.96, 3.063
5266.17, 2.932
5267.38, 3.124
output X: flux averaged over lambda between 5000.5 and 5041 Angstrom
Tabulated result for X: 3.31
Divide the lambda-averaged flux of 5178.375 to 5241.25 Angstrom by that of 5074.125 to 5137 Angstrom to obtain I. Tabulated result 0.95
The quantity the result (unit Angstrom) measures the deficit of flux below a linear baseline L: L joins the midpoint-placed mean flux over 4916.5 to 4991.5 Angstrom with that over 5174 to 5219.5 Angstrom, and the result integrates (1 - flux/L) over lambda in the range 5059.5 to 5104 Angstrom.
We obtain -1.0 Angstrom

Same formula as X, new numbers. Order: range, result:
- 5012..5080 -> 3.35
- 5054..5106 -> 3.38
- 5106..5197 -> 3.19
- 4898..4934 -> 3.44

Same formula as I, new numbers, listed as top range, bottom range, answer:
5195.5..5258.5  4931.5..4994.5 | 0.95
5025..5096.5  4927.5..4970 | 0.97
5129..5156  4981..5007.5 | 0.97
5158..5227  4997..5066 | 0.93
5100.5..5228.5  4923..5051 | 0.94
